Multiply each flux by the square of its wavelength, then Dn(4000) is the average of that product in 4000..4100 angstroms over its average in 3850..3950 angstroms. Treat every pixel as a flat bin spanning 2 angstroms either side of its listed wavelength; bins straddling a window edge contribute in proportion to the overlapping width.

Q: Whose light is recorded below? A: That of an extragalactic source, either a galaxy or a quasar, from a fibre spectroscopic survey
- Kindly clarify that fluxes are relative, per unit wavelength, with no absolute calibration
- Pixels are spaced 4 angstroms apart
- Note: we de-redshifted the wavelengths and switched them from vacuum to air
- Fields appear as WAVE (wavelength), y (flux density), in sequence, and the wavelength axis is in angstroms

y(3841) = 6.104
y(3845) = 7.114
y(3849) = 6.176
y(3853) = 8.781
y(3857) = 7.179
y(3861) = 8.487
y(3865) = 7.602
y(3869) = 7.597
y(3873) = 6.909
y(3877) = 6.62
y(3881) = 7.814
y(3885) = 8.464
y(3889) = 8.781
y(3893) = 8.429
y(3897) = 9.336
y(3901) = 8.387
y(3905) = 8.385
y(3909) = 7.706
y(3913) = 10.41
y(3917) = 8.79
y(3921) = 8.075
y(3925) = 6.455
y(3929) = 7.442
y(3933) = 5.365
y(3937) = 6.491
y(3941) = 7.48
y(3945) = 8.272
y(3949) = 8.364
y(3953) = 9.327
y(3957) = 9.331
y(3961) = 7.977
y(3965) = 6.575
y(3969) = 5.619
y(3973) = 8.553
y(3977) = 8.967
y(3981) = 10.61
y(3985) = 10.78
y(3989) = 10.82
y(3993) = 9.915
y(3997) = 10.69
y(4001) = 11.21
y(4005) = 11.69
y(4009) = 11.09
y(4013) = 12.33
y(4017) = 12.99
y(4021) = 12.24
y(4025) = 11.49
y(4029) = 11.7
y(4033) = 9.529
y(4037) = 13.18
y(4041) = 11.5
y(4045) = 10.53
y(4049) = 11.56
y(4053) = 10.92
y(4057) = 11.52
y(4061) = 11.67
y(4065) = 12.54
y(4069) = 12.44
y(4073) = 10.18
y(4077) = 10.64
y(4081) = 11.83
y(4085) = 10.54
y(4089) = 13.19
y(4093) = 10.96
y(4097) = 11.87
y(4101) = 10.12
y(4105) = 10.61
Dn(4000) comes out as 1.6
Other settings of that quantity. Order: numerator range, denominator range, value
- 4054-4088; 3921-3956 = 1.63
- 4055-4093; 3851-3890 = 1.65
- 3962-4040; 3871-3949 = 1.40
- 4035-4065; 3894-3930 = 1.49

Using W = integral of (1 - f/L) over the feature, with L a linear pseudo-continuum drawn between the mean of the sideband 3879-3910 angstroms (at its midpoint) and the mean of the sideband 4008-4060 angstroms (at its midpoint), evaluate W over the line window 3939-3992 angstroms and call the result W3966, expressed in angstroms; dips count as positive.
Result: 7.2 angstroms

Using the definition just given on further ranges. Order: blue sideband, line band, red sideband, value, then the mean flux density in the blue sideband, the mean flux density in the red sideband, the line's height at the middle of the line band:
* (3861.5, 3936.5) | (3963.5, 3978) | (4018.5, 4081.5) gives 3.4 angstroms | 7.9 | 11.5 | 9.6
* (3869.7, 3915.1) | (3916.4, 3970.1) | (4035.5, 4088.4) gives 9.9 angstroms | 8.28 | 11.5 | 9.24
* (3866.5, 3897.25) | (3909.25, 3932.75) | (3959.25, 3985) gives 0.2 angstroms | 7.91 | 8.26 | 8.06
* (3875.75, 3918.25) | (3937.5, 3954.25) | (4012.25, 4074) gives 2.5 angstroms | 8.49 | 11.7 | 9.55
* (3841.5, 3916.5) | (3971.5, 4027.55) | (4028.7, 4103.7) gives -4.4 angstroms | 7.99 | 11.4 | 10.2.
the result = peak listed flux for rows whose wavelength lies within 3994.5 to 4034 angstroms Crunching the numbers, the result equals 12.99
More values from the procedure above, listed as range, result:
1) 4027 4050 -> 13.18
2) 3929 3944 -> 7.48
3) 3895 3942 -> 10.41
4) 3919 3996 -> 10.82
